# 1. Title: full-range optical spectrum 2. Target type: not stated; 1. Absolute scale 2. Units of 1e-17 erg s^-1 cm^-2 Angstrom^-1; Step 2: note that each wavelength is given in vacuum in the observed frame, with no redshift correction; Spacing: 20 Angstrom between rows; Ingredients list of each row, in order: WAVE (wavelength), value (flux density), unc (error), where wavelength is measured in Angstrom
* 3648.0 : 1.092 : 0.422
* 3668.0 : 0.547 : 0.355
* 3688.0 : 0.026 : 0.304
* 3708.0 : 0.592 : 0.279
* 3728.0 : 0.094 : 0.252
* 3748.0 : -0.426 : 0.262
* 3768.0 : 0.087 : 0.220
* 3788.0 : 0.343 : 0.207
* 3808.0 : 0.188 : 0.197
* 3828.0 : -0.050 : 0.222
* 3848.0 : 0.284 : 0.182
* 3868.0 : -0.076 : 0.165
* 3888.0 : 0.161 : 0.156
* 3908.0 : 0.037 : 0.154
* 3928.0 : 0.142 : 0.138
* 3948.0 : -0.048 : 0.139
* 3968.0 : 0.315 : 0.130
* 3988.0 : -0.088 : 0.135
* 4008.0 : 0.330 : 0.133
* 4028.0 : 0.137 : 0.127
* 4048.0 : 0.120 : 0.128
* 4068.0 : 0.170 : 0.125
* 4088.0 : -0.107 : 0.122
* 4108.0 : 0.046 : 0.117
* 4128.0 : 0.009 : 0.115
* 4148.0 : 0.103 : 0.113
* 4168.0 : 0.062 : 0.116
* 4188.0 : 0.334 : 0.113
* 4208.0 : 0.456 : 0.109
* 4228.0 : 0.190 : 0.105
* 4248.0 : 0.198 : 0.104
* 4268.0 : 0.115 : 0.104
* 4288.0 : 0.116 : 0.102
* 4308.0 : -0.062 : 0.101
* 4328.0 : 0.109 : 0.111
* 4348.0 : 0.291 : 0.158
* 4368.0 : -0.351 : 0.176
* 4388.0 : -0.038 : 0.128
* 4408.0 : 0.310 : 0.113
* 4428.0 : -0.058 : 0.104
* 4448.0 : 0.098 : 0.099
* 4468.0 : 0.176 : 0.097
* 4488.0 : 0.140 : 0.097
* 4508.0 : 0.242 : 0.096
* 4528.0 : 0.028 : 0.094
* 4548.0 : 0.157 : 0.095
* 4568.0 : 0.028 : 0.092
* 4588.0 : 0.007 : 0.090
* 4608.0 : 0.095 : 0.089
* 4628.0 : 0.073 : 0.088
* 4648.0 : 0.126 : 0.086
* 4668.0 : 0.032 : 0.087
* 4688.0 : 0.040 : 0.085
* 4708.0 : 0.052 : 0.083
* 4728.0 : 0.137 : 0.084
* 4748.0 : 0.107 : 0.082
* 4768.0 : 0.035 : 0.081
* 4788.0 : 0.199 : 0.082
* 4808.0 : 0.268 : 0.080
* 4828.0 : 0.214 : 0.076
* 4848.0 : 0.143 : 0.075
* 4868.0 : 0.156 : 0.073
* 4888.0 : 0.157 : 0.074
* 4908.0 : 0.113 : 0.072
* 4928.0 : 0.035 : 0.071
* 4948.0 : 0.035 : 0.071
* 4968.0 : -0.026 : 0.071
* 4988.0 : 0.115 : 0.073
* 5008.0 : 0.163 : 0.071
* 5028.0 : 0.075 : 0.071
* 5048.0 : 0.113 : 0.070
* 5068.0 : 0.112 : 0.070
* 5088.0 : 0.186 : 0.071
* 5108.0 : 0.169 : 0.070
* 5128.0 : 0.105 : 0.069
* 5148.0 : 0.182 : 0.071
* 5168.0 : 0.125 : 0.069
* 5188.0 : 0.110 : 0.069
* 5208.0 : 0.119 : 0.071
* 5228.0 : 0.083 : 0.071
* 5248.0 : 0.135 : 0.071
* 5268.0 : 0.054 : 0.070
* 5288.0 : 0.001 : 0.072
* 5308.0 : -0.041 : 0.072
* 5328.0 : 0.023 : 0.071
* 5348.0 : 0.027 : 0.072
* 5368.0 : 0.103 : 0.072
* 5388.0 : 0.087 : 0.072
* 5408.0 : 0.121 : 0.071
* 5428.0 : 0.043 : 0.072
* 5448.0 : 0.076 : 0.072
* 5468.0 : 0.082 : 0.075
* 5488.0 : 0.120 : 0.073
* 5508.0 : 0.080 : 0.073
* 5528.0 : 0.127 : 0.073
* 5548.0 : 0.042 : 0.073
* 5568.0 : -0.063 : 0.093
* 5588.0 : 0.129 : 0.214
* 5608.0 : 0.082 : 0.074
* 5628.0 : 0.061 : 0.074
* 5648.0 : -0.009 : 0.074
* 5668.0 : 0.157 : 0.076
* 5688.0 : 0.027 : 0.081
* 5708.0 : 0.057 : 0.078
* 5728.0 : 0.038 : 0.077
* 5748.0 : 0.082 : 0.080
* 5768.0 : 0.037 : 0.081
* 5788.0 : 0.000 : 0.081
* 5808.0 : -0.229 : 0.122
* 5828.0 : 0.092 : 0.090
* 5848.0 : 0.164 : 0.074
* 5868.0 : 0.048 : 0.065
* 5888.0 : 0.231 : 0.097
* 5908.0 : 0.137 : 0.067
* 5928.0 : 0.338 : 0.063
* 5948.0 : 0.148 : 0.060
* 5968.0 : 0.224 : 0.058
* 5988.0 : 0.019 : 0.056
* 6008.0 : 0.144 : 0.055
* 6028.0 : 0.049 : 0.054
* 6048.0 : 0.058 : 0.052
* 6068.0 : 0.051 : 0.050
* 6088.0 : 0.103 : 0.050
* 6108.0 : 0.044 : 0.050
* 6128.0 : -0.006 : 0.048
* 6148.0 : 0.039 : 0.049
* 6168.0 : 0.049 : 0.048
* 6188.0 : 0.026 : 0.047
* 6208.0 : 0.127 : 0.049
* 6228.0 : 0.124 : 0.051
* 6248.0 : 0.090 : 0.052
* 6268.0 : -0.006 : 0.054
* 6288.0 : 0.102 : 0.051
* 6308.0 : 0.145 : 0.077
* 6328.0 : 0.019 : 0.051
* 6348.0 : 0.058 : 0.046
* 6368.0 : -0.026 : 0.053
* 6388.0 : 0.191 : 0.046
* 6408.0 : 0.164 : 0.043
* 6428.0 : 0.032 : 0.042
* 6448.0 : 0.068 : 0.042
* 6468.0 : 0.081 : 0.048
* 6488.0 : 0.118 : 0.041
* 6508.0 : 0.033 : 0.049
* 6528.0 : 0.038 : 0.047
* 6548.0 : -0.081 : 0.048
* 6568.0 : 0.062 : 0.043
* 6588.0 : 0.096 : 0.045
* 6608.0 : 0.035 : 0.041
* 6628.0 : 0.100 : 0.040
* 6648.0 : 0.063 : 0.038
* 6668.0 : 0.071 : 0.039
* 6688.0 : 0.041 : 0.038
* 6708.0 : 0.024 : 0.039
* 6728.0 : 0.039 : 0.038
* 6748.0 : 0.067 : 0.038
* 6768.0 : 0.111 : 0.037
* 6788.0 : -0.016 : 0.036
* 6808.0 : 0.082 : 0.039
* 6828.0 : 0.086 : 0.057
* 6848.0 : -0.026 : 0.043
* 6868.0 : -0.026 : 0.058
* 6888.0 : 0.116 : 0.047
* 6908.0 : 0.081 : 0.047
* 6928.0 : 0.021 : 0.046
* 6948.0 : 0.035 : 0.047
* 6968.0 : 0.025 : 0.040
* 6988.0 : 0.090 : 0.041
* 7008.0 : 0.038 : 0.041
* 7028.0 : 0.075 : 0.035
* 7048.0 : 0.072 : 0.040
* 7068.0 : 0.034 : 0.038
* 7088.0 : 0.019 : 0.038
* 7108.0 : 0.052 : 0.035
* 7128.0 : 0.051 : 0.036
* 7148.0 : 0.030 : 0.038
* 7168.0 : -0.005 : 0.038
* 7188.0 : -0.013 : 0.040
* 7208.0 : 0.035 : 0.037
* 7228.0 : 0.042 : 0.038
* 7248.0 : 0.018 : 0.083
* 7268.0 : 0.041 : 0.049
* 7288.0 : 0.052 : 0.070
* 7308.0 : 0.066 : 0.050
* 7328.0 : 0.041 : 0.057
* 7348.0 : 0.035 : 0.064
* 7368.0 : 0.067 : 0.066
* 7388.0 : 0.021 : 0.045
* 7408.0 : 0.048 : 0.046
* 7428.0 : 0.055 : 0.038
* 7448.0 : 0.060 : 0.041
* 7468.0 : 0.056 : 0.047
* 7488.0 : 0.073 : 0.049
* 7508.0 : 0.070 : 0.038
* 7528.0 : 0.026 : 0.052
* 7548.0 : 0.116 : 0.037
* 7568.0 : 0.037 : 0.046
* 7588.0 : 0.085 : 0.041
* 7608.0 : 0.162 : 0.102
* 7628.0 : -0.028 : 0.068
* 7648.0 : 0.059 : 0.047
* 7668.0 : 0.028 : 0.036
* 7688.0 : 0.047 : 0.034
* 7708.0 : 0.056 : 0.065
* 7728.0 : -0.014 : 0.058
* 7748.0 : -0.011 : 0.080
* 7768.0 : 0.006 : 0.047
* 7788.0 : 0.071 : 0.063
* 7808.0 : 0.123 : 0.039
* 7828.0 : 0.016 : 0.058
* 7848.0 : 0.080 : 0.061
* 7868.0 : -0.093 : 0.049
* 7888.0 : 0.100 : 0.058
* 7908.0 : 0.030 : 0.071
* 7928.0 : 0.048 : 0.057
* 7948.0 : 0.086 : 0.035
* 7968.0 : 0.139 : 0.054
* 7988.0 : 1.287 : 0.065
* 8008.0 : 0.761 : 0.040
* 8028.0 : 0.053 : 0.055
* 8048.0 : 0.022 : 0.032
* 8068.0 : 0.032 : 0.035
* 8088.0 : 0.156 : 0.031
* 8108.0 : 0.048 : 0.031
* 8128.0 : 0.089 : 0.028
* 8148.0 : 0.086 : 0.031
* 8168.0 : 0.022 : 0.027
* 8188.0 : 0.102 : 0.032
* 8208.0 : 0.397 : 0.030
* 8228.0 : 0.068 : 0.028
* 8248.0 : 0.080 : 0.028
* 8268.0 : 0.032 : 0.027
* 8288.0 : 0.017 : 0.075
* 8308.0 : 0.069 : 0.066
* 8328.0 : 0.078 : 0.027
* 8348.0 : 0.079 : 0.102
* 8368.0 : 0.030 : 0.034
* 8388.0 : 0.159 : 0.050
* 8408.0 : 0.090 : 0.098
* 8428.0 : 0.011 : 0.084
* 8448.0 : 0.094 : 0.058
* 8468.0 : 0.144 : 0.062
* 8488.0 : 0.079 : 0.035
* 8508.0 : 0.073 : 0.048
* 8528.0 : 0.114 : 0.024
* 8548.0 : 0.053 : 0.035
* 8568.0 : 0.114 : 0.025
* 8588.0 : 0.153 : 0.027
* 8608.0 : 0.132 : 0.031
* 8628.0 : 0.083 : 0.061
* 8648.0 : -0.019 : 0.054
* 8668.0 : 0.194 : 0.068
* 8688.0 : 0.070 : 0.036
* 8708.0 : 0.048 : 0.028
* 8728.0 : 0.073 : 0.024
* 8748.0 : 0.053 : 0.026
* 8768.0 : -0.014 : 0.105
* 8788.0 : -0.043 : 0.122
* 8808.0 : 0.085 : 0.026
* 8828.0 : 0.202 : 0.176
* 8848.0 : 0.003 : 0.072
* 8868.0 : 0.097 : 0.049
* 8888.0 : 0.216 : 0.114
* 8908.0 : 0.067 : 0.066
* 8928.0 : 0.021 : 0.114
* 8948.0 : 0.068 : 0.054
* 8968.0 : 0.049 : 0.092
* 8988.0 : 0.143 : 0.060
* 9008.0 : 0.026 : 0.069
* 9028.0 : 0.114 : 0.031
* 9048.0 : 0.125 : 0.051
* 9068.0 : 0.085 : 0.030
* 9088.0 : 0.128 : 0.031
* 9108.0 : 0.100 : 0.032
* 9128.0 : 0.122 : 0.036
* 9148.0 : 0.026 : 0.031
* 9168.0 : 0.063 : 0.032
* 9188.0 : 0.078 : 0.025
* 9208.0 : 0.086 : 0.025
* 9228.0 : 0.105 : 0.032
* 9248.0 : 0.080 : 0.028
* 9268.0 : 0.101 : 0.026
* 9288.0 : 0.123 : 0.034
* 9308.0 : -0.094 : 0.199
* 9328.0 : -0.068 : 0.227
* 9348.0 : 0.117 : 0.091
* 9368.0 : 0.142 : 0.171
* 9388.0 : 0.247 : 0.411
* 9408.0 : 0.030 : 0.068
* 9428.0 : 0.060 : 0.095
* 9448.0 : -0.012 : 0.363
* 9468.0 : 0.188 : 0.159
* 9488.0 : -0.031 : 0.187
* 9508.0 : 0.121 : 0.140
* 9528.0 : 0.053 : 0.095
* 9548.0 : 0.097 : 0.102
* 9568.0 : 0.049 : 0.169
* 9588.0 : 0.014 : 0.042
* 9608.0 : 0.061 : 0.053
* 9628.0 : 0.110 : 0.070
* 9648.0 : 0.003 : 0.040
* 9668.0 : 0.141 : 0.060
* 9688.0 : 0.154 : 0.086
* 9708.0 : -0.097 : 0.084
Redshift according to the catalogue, 1.20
